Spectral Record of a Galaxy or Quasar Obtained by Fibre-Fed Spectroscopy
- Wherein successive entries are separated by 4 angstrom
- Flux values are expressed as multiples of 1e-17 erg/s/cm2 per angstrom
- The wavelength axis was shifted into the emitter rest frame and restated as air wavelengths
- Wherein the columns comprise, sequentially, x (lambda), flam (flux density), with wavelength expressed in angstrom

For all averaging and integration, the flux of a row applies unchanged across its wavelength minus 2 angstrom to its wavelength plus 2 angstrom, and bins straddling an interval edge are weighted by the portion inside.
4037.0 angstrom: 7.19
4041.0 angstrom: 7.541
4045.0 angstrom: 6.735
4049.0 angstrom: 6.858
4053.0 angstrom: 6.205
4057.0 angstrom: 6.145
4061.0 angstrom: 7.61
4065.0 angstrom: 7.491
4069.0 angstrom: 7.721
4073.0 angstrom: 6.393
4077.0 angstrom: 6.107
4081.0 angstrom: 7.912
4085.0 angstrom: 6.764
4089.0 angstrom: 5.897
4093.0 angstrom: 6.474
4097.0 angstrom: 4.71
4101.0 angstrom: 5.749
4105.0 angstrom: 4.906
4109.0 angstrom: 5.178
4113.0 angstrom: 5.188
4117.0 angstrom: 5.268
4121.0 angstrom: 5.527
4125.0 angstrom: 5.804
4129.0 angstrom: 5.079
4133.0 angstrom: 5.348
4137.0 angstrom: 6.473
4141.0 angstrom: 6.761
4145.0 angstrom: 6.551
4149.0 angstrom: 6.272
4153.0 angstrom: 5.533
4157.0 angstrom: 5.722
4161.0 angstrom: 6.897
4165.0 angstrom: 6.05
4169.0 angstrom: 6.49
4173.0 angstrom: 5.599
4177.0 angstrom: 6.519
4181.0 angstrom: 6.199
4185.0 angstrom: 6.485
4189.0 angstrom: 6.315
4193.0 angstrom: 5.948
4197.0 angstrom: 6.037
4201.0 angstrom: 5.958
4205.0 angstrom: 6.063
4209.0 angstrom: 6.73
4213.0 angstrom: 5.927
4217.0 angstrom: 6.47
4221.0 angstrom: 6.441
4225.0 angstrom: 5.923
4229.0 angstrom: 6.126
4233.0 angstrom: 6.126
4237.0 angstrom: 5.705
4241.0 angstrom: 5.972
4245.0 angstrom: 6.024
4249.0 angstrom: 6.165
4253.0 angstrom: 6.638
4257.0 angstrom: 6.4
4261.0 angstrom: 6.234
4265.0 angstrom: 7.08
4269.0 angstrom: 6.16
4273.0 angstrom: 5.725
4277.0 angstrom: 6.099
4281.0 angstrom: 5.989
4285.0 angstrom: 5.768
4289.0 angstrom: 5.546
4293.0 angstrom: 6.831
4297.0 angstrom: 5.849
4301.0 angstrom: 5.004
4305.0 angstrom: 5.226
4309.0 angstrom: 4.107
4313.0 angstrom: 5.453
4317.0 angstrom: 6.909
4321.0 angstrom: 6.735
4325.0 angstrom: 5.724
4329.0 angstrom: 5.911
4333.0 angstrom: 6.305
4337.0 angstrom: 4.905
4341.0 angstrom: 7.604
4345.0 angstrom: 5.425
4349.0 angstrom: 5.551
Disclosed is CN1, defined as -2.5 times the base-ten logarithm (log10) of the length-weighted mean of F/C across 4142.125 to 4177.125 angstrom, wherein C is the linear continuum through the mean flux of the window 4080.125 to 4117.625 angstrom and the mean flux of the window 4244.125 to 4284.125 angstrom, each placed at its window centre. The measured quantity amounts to -0.04 mag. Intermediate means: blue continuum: 5.76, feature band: 6.18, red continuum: 6.24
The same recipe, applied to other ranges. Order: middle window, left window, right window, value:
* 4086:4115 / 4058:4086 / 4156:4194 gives 0.246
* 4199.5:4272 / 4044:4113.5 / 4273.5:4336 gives -0.044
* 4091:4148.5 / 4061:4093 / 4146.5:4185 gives 0.157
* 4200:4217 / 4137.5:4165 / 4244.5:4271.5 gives 0.022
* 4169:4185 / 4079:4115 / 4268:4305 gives -0.062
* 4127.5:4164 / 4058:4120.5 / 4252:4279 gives 0.028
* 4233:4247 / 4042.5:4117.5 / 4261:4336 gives 0.015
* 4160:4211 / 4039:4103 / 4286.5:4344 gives 0.006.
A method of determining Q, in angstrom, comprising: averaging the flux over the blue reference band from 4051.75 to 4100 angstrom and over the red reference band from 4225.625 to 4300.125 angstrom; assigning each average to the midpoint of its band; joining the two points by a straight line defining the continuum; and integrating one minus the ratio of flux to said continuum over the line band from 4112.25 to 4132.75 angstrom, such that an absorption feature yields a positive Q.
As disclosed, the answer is 3.48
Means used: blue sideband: 6.61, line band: 5.38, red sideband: 6.11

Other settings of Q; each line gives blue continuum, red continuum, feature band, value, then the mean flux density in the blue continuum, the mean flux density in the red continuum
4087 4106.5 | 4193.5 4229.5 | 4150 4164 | -0.4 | 5.56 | 6.18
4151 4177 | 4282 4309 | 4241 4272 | -3.2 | 6.08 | 5.6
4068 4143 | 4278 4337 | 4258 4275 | -1.4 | 5.94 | 5.79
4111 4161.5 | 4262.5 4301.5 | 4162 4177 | -0.7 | 5.85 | 6.05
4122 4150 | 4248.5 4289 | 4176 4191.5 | -0.7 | 6.01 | 6.19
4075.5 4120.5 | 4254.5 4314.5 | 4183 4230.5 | -3.0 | 5.82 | 5.84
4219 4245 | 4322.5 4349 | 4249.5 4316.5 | 1.1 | 6.05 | 5.96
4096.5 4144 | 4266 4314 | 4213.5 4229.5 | -1.7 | 5.55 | 5.68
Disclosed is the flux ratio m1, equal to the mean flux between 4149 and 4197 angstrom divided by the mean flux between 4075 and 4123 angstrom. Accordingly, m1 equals 1.1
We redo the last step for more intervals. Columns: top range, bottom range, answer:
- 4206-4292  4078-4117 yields 1.06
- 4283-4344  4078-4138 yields 1.02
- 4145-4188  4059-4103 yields 0.94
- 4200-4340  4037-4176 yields 0.97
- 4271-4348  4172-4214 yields 0.95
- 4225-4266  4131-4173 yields 1.00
